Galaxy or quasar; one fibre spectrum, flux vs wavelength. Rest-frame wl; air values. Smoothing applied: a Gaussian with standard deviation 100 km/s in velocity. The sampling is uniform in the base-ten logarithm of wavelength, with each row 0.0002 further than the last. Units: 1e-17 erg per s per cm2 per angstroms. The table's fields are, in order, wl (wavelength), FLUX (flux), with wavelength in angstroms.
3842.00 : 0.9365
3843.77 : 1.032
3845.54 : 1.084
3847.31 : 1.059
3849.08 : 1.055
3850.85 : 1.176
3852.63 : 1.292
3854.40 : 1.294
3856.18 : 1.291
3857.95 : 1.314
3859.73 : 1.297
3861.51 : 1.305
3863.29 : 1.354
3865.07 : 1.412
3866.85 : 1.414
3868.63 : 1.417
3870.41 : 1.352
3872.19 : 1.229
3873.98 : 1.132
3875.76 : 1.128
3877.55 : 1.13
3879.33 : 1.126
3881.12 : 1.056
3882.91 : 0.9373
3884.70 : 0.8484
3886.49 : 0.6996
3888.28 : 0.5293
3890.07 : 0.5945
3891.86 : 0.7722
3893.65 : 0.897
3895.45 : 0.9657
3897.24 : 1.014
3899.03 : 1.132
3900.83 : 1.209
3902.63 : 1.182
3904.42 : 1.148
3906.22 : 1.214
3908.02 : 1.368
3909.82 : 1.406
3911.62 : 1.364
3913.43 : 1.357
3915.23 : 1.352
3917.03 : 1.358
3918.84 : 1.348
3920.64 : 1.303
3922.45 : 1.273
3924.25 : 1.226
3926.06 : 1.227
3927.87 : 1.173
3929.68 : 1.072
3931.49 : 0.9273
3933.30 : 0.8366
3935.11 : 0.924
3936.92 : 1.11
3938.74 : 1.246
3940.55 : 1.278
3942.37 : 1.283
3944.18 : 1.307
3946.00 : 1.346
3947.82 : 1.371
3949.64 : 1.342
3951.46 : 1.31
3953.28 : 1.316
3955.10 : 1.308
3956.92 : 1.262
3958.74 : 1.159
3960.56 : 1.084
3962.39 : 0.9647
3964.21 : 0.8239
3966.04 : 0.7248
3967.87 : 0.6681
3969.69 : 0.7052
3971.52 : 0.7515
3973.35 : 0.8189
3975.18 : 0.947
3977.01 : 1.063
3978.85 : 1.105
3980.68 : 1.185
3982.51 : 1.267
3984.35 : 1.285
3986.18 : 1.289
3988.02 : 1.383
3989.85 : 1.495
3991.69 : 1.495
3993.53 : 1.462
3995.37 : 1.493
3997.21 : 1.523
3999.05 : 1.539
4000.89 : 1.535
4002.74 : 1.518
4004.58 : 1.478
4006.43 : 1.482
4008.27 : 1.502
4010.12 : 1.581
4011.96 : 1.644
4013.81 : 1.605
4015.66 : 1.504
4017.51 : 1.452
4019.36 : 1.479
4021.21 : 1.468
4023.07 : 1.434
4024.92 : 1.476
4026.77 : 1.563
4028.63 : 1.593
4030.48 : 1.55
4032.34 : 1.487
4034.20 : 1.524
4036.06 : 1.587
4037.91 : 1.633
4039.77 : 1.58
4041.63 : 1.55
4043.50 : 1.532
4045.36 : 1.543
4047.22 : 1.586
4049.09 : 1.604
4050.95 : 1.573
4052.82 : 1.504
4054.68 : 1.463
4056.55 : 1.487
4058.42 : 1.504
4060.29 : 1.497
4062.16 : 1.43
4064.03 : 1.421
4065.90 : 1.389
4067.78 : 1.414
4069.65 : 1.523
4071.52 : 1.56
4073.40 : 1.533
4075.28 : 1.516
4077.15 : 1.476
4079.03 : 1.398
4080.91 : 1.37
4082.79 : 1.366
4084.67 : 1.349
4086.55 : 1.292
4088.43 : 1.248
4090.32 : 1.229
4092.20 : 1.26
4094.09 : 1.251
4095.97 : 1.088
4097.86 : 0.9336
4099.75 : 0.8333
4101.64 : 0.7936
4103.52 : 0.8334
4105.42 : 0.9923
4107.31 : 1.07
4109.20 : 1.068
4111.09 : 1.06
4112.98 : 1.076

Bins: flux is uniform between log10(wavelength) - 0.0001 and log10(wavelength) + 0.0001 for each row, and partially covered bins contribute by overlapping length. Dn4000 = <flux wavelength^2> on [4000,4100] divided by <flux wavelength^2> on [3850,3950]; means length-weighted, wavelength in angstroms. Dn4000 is 1.34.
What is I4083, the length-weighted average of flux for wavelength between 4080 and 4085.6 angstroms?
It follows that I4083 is 1.36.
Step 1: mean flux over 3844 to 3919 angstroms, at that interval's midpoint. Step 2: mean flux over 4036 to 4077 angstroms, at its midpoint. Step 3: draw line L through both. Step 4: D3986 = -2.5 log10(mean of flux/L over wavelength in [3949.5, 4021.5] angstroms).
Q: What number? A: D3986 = 0.08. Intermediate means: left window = 1.15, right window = 1.52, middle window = 1.27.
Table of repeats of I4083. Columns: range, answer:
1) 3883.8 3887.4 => 0.773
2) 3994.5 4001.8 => 1.52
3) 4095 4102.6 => 0.914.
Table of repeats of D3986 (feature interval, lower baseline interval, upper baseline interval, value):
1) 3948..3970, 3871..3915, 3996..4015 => 0.24 mag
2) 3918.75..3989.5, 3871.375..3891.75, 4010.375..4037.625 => 0.09 mag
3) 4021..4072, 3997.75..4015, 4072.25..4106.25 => -0.10 mag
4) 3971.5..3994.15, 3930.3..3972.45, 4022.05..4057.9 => 0.04 mag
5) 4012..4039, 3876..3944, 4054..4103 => -0.21 mag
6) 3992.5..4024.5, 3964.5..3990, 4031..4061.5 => -0.20 mag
